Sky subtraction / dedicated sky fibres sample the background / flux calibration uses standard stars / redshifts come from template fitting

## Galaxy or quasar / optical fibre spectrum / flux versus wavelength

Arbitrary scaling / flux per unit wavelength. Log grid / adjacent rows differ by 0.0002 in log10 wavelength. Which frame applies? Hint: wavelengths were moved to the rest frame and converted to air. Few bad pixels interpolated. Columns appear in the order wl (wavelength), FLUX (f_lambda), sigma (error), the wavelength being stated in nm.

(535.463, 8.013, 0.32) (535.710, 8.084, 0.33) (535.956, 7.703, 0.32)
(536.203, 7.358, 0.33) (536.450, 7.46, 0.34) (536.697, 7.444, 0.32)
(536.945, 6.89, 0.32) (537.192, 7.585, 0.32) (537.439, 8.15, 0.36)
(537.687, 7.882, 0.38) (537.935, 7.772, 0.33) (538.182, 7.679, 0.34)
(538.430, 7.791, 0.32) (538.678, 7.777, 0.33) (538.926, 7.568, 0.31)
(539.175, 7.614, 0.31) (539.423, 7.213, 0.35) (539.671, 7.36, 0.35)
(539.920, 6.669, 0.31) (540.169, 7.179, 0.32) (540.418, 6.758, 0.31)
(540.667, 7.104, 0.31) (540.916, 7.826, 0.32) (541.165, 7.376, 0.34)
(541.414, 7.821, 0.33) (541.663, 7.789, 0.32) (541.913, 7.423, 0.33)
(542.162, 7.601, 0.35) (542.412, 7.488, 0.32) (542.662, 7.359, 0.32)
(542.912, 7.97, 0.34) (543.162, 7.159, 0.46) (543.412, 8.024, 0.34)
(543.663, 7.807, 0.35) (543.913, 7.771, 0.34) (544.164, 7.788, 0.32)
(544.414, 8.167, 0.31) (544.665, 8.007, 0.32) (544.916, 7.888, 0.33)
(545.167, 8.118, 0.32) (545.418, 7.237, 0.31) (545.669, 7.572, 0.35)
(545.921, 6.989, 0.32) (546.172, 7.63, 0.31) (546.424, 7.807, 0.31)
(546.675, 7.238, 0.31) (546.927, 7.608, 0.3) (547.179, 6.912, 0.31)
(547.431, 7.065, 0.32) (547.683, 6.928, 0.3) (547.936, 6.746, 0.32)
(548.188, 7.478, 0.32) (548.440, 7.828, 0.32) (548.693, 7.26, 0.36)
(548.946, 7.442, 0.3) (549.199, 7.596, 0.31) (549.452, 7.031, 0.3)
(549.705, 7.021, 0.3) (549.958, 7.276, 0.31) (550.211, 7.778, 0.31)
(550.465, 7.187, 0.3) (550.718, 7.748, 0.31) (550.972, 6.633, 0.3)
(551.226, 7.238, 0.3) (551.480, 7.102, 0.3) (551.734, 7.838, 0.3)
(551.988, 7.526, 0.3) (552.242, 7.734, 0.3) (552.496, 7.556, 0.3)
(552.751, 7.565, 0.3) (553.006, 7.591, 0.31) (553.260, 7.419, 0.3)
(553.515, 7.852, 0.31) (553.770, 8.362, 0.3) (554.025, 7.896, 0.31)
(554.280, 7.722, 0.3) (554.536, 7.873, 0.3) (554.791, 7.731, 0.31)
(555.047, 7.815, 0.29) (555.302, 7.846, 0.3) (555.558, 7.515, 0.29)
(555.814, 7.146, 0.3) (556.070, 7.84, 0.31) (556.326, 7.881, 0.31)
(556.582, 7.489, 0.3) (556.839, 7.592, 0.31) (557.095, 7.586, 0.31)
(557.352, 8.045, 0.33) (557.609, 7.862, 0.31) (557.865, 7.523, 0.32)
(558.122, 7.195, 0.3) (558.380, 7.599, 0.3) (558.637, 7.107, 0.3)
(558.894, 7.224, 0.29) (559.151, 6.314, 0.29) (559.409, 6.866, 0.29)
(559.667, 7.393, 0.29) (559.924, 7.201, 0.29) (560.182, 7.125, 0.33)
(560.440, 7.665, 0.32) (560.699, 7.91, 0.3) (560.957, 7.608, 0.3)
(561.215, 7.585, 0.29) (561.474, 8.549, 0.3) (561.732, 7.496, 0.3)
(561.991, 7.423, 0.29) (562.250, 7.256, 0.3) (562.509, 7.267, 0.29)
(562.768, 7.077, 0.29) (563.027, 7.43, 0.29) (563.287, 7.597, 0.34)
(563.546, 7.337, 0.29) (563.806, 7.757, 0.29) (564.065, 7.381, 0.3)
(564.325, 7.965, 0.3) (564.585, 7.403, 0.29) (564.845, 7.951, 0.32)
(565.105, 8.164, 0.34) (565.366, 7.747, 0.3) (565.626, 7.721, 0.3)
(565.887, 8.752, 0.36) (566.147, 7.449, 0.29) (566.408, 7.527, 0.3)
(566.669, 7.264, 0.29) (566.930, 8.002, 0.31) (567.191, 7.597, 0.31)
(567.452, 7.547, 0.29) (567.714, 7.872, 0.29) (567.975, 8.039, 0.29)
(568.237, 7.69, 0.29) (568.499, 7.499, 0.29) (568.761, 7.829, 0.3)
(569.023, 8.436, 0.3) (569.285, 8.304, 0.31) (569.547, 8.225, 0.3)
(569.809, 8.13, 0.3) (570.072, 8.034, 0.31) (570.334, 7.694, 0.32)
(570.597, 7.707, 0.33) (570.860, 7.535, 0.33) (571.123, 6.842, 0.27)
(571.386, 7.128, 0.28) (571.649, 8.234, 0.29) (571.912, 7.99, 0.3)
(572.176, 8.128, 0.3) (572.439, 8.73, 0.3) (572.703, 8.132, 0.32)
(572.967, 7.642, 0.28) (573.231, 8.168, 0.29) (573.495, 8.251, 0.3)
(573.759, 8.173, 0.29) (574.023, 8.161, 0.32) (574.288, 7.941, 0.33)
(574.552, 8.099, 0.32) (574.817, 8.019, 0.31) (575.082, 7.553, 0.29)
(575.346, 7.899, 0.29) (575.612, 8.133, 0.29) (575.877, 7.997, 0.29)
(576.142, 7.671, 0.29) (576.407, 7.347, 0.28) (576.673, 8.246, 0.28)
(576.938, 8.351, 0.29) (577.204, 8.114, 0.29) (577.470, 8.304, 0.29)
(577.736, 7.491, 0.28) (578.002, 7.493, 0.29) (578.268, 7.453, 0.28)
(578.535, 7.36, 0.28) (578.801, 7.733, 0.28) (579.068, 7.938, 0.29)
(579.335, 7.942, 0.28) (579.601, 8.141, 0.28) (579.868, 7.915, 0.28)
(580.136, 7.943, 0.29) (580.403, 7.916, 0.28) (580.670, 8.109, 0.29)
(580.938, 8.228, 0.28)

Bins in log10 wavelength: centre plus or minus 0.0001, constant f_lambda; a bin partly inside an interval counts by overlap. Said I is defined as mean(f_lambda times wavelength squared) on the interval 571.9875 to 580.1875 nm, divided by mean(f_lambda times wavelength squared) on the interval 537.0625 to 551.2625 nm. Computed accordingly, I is 1.19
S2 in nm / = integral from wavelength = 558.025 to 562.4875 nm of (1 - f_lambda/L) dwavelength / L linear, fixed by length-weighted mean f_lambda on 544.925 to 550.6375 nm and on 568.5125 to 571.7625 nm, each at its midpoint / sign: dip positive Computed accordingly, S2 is 0.142 nm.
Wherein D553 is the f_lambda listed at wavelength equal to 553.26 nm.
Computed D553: 7.419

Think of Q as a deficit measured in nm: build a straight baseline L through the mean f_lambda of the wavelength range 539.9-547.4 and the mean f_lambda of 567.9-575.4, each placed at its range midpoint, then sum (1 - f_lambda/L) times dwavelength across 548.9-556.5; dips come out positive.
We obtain 0.110 nm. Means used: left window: 7.54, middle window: 7.56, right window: 7.94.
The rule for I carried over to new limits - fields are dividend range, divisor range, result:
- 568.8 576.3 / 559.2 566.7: 1.09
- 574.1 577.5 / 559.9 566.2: 1.09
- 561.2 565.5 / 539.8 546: 1.08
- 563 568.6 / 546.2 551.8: 1.12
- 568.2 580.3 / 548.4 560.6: 1.13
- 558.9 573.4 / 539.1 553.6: 1.11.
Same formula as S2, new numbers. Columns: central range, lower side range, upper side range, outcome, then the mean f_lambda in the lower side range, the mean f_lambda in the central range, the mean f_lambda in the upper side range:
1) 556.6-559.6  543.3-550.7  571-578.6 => 0.12 nm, 7.49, 7.36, 7.9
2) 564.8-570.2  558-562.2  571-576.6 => -0.15 nm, 7.39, 7.89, 7.92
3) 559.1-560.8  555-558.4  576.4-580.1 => 0.10 nm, 7.63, 7.24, 7.86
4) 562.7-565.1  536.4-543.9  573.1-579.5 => 0.06 nm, 7.52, 7.59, 7.91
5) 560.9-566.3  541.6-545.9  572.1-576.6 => 0.16 nm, 7.7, 7.66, 8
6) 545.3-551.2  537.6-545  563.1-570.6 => 0.26 nm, 7.58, 7.3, 7.81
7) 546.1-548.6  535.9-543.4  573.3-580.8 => 0.09 nm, 7.5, 7.32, 7.92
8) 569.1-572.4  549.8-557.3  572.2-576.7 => 0.03 nm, 7.6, 7.87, 8.01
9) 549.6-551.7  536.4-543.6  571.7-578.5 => 0.10 nm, 7.51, 7.28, 7.97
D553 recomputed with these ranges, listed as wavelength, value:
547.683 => 6.928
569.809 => 8.13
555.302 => 7.846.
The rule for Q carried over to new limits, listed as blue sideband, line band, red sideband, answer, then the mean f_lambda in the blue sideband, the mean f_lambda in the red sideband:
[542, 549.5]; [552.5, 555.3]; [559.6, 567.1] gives -0.08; 7.52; 7.62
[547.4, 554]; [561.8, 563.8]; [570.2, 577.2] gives 0.08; 7.43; 7.92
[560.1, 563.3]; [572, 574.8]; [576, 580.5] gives -0.14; 7.54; 7.84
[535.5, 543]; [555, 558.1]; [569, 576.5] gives 0.03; 7.53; 7.94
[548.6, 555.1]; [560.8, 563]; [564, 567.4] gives 0.05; 7.53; 7.77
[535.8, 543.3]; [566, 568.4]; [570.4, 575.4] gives 0.05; 7.5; 7.91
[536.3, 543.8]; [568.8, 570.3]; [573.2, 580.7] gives -0.06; 7.52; 7.92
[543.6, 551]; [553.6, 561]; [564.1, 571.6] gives 0.07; 7.46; 7.79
